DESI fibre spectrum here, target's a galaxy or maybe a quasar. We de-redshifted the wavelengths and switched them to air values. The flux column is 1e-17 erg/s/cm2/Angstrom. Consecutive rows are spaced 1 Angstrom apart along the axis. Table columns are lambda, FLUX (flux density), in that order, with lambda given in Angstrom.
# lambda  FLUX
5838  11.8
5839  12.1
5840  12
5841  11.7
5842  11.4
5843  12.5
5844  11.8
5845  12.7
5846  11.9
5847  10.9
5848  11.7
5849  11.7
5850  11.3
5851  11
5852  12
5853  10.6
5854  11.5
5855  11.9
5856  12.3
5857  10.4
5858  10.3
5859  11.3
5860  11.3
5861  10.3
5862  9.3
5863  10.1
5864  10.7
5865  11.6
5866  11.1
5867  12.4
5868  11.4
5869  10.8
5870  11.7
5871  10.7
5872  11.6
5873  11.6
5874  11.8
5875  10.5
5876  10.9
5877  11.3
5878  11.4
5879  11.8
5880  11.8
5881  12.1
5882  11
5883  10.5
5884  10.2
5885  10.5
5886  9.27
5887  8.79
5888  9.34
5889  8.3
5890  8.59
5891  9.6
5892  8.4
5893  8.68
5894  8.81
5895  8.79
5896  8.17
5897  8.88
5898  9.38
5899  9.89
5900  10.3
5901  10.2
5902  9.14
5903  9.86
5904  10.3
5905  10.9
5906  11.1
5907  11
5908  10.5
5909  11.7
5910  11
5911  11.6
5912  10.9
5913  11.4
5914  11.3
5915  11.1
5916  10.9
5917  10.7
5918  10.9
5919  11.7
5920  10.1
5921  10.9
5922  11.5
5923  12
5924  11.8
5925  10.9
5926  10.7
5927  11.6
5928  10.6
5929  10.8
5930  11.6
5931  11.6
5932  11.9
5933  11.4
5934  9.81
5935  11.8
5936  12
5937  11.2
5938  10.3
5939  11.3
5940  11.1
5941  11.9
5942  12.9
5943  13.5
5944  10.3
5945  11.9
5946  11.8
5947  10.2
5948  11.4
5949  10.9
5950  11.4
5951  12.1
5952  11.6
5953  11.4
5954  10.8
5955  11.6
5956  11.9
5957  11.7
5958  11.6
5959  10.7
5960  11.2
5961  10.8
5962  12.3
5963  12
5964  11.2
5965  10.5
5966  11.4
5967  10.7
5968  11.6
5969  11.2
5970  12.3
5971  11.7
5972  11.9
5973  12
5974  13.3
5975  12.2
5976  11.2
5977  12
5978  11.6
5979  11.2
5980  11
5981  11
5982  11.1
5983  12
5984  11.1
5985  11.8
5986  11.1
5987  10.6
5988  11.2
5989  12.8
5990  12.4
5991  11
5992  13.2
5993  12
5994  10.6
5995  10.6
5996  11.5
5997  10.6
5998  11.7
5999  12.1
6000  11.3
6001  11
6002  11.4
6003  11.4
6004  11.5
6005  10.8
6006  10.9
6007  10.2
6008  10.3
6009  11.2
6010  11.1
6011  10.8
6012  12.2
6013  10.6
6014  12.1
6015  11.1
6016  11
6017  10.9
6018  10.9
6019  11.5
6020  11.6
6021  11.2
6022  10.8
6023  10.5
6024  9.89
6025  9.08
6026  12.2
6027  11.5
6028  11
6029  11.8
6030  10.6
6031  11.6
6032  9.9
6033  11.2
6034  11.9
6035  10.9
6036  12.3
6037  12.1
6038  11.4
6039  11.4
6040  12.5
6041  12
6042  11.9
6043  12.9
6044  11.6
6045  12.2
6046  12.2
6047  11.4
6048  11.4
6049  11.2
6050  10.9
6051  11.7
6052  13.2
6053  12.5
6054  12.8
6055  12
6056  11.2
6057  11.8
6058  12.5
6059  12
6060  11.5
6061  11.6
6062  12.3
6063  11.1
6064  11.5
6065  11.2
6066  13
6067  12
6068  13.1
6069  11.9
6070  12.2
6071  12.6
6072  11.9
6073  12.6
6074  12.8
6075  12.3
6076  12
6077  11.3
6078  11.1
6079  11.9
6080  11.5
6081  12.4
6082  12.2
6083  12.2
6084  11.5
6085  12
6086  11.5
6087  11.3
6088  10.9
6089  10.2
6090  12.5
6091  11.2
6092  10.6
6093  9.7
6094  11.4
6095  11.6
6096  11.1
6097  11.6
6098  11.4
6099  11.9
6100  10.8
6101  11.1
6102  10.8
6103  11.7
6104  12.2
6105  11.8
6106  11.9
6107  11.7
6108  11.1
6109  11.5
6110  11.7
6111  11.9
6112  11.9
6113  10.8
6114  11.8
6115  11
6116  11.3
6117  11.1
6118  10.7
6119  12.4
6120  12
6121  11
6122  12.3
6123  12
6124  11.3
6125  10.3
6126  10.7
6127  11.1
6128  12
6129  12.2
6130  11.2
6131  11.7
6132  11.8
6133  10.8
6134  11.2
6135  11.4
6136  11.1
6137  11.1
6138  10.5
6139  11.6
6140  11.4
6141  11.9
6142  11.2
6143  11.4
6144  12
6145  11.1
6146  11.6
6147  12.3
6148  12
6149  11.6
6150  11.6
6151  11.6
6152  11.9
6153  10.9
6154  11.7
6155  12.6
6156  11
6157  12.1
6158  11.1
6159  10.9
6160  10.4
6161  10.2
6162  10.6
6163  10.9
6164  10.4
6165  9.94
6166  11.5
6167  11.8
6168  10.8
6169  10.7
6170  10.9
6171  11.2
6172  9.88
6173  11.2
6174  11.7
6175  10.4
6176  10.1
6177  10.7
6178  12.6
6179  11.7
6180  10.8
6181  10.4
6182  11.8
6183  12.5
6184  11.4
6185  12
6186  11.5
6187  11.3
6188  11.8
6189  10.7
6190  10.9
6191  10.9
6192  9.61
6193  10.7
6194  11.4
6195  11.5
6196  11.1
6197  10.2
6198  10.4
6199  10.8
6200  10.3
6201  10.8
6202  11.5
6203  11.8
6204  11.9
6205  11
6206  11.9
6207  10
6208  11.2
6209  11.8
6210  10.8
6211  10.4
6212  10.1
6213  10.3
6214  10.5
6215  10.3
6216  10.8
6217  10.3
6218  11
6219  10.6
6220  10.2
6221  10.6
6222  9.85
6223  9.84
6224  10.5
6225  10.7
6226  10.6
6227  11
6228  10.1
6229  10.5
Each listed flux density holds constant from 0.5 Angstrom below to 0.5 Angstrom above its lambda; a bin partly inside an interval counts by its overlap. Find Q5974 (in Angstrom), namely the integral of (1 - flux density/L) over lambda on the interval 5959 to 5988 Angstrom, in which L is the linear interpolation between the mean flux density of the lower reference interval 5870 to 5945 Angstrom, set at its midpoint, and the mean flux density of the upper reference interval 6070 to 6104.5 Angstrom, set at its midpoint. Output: -1.2 Angstrom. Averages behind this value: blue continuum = 10.7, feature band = 11.5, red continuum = 11.6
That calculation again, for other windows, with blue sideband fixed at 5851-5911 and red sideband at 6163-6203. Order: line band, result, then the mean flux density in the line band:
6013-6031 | -0.48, 11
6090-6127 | -1.62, 11.4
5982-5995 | -1.08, 11.6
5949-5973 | -1.82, 11.5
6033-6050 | -1.57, 11.8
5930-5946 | -1.40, 11.5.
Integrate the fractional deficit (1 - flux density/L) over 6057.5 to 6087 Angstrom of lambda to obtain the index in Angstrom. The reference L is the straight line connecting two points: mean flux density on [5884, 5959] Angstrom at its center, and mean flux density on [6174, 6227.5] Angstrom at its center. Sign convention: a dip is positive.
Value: -3.1 Angstrom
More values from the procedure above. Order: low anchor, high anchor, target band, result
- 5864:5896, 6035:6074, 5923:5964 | -1.5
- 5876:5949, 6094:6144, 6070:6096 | -0.8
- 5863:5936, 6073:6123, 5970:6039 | -1.3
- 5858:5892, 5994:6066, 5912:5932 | -0.5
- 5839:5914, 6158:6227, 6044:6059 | -1.5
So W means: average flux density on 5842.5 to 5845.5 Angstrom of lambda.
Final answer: 12.3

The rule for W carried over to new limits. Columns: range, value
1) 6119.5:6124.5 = 11.7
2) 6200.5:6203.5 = 11.4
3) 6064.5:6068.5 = 12.3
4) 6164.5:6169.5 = 10.9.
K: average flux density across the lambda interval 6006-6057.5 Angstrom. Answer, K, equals 11.4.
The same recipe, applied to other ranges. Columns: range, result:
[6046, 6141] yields 11.6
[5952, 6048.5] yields 11.4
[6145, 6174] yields 11.2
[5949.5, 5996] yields 11.5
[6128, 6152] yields 11.5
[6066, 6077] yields 12.3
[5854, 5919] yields 10.6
